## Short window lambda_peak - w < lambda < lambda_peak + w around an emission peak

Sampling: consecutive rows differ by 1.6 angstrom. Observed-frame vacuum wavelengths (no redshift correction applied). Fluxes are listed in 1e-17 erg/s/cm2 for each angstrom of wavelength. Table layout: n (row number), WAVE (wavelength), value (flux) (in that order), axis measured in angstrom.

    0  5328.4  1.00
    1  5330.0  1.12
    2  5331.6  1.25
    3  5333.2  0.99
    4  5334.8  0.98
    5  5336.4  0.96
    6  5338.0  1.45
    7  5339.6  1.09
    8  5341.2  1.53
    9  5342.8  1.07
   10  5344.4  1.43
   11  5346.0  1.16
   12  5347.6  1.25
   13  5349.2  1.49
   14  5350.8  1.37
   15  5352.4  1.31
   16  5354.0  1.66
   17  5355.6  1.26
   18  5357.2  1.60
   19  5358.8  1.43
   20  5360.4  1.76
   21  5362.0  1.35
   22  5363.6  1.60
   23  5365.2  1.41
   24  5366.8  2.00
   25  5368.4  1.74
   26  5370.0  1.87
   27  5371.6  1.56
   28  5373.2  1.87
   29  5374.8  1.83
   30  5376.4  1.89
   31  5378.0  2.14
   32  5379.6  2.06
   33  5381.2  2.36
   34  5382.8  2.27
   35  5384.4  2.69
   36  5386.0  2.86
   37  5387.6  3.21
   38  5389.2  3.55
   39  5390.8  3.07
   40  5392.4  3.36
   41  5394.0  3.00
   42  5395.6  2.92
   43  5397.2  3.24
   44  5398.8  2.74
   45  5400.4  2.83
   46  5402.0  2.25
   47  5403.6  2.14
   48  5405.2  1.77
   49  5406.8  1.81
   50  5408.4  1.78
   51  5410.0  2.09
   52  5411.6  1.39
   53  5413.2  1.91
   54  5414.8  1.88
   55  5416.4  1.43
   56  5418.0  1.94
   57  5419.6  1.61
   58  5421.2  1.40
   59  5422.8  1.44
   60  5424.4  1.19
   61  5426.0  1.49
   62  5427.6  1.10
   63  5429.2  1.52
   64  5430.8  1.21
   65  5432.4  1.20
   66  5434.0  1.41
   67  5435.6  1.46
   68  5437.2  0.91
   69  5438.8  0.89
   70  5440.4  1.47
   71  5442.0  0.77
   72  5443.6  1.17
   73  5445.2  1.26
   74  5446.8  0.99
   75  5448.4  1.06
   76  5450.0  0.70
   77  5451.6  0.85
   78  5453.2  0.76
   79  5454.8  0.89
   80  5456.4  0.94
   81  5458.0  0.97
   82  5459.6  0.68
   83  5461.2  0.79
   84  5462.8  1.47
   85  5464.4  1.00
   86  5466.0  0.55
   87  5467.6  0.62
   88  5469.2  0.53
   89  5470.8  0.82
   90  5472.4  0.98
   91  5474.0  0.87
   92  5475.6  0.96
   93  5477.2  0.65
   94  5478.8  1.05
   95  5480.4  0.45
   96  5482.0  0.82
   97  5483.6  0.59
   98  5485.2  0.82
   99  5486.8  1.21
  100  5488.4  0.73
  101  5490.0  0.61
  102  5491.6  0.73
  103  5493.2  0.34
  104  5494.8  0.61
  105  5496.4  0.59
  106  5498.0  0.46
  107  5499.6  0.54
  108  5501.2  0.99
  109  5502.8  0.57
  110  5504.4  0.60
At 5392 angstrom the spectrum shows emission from C IV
